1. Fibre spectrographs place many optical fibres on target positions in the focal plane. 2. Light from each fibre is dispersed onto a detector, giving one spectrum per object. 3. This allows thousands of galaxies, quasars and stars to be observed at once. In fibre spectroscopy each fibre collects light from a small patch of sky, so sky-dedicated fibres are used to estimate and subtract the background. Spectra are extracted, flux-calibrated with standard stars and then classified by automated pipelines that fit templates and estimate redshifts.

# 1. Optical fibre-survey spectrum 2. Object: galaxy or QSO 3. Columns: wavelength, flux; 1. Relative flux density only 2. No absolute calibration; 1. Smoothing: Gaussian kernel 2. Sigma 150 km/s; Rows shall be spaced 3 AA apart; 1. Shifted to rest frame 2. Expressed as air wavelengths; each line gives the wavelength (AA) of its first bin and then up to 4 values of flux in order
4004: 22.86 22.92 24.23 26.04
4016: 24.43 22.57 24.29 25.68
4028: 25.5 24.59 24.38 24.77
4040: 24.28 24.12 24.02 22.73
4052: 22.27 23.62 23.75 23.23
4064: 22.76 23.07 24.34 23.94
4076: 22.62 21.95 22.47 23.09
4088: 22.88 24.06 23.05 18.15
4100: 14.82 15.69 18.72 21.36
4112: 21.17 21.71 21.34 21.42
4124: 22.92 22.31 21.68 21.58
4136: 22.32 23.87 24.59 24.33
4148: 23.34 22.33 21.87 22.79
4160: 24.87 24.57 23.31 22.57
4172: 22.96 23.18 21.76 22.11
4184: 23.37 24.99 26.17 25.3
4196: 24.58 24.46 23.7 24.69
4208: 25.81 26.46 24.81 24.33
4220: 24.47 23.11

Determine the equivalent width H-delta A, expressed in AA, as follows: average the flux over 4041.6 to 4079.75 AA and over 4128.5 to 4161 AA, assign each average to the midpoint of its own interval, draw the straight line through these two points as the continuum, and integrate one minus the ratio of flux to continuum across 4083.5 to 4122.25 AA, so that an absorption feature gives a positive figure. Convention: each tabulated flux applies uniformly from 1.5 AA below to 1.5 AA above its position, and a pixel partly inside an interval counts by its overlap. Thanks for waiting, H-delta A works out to 4.3 AA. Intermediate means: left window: 23.3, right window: 23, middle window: 20.6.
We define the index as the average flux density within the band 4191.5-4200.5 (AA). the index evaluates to 24.8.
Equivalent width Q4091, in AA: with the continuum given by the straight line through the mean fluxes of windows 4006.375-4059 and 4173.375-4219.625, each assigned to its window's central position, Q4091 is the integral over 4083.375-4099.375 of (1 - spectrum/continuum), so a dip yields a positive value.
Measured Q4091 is 1.6 AA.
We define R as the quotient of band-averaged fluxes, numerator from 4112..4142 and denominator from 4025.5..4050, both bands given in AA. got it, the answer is 0.91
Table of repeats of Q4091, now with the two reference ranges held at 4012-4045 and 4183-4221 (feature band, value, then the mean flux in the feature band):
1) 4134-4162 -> 1.6 AA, 23.4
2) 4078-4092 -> 1.0 AA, 22.9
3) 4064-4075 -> 0.5 AA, 23.6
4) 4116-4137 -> 2.4 AA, 21.9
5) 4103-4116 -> 2.4 AA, 20.1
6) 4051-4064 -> 0.8 AA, 23.2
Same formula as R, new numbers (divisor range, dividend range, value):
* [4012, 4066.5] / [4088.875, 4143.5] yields 0.88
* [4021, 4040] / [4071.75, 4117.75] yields 0.85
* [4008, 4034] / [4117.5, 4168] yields 0.93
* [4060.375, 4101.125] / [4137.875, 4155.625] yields 1.05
